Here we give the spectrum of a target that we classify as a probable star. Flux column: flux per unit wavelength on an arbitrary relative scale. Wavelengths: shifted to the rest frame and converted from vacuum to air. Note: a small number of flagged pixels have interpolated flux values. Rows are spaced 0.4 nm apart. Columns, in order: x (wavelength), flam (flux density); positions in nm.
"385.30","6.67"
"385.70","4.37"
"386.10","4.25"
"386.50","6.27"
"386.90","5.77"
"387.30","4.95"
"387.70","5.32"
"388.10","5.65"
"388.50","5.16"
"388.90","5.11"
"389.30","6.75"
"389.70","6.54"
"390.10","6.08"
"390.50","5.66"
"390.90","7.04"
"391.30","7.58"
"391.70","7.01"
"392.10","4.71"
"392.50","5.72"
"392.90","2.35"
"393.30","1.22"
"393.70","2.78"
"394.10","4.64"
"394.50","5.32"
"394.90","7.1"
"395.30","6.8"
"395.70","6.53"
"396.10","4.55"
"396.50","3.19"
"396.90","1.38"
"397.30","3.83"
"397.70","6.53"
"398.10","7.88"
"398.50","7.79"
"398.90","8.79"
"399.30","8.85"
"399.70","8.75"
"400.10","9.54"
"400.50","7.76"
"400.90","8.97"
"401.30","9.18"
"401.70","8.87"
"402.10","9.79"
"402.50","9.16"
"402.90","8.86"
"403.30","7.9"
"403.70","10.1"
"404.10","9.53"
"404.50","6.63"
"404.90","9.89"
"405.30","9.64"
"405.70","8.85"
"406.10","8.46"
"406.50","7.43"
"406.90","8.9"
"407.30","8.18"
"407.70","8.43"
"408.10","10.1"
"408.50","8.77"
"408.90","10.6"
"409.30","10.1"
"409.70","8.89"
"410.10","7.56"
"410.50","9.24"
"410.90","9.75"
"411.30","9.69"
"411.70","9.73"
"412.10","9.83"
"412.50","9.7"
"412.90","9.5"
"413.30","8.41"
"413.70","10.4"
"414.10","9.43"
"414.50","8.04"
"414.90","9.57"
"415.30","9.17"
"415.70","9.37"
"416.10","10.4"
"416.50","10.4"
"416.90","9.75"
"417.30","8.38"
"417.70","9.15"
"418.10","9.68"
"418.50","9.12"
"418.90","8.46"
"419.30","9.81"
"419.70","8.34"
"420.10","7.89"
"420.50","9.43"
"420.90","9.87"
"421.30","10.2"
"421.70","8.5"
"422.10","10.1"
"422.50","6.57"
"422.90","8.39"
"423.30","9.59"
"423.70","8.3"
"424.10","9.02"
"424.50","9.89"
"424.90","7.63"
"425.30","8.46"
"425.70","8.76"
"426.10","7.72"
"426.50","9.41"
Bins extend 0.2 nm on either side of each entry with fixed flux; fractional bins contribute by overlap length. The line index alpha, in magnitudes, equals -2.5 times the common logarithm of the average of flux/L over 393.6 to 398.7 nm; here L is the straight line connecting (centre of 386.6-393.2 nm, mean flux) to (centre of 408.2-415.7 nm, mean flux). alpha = 0.257 mag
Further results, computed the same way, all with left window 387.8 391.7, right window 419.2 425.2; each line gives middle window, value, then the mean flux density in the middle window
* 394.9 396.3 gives 0.09 mag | 6.12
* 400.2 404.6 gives -0.22 mag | 8.86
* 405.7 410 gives -0.16 mag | 8.95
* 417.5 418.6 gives -0.10 mag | 9.33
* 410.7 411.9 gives -0.21 mag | 9.72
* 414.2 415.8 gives -0.09 mag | 9.04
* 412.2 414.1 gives -0.17 mag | 9.51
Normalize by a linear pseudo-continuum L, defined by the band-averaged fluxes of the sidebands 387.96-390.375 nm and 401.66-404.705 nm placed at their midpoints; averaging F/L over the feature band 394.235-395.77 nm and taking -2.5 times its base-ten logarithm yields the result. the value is 0.12 mag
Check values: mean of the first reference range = 5.88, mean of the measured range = 6.35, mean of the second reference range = 8.86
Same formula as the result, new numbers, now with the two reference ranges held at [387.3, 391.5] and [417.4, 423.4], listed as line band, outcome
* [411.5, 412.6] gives -0.19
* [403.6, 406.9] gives -0.17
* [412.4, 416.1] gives -0.11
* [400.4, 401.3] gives -0.21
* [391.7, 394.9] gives 0.45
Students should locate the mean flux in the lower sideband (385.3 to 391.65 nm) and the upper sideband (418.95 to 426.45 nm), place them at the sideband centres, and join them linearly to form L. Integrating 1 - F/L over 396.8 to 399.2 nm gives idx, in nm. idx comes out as 0.12 nm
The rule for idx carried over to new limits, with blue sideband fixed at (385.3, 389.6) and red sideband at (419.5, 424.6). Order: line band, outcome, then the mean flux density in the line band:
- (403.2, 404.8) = -0.35 nm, 8.66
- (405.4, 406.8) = -0.21 nm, 8.39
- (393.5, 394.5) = 0.34 nm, 4.03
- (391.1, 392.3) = -0.12 nm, 6.43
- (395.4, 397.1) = 0.60 nm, 4.08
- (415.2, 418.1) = -0.41 nm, 9.54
